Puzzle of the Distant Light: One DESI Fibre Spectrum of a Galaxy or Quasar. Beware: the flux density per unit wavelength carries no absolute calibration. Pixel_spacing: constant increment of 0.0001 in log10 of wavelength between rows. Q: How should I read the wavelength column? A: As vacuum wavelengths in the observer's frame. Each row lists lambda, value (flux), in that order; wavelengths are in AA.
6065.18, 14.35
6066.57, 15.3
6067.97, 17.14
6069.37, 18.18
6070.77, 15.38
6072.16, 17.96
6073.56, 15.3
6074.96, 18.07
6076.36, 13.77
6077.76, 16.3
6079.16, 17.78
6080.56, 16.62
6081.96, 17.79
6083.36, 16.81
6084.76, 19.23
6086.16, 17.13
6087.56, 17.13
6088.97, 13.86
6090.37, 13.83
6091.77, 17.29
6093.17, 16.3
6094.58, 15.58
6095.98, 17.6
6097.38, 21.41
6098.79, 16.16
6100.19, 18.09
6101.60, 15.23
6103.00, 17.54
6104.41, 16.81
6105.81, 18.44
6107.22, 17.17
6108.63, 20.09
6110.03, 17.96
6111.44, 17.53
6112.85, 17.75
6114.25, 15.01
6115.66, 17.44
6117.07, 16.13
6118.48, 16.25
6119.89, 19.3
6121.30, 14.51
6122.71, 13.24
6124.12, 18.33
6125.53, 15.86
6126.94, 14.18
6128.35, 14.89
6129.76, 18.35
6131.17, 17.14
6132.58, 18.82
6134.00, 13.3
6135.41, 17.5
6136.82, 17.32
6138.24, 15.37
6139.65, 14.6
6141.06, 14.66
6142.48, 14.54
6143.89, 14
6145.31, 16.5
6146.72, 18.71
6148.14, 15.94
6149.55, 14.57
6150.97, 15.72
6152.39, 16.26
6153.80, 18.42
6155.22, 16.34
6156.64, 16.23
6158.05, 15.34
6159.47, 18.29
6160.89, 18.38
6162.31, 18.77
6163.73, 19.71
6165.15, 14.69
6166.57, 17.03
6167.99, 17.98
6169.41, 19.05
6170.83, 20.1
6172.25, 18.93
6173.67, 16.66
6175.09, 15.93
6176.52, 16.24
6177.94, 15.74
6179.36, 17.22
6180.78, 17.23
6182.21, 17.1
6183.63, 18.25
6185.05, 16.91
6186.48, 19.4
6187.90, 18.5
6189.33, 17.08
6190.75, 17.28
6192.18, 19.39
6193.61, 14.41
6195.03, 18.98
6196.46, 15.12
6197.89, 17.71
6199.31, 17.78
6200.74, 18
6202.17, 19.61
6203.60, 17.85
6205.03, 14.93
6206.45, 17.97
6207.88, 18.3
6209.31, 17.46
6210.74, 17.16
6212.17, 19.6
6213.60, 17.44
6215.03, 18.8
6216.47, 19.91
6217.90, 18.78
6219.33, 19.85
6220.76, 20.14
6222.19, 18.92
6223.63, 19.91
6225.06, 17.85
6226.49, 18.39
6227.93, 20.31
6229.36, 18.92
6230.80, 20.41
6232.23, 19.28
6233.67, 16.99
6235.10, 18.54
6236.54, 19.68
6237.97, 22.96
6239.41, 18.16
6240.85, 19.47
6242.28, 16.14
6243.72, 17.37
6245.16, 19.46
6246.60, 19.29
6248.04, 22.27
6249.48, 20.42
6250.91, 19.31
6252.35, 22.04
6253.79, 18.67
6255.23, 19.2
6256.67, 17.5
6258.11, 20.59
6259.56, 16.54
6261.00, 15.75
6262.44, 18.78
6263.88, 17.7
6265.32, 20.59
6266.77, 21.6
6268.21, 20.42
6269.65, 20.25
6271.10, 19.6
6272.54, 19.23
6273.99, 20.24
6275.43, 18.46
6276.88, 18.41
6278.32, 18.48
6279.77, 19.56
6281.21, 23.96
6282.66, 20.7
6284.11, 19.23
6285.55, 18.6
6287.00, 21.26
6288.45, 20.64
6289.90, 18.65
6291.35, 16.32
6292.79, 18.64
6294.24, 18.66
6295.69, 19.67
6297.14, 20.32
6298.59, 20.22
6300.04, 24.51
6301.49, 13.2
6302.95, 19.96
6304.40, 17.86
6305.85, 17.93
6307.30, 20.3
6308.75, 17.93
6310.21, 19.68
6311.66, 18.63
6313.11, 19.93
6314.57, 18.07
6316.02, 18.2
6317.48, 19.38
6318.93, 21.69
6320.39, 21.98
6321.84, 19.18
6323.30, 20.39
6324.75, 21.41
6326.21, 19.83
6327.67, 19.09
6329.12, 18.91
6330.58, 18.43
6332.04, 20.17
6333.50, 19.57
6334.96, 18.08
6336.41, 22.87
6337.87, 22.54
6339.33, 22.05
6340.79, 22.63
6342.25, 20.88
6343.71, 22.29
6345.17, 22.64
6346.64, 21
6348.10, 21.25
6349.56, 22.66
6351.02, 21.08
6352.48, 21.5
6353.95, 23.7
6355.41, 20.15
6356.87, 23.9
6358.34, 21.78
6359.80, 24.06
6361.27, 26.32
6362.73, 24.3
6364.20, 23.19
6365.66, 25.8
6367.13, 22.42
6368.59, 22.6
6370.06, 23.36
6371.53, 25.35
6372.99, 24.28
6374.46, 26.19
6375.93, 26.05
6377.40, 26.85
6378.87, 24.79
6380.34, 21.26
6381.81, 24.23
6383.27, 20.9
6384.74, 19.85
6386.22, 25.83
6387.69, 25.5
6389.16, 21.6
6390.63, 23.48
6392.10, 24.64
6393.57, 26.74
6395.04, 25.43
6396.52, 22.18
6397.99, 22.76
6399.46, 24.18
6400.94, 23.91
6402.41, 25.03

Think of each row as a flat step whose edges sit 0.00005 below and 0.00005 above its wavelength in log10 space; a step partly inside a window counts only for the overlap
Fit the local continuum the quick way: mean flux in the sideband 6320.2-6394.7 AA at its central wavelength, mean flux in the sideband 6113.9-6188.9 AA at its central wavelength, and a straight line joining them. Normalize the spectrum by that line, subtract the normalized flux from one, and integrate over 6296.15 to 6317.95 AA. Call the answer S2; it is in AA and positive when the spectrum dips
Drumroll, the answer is 2.1 AA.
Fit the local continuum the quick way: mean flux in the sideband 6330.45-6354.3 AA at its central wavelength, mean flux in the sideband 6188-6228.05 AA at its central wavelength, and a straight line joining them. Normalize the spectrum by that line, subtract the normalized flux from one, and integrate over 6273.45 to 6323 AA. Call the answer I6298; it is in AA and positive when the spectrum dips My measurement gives 2.19 AA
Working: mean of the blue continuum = 18.1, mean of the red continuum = 21.4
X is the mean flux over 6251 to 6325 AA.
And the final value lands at 19.4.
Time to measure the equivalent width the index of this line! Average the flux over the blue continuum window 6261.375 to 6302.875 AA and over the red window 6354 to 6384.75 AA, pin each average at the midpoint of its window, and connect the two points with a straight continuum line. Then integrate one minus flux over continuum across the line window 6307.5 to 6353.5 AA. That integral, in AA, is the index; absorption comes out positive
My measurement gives 3.0 AA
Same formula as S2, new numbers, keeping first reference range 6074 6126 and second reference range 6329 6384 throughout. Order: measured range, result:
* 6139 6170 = 2.6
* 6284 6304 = 1.9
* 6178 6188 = 0.6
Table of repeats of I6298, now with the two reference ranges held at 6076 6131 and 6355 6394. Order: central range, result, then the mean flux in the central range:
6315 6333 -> 2.2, 19.9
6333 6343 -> 0.7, 21.3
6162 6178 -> 0.8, 17.6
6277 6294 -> 1.6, 19.6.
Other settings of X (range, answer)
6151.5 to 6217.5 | 17.6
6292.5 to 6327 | 19.5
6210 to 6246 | 19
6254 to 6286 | 19.3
